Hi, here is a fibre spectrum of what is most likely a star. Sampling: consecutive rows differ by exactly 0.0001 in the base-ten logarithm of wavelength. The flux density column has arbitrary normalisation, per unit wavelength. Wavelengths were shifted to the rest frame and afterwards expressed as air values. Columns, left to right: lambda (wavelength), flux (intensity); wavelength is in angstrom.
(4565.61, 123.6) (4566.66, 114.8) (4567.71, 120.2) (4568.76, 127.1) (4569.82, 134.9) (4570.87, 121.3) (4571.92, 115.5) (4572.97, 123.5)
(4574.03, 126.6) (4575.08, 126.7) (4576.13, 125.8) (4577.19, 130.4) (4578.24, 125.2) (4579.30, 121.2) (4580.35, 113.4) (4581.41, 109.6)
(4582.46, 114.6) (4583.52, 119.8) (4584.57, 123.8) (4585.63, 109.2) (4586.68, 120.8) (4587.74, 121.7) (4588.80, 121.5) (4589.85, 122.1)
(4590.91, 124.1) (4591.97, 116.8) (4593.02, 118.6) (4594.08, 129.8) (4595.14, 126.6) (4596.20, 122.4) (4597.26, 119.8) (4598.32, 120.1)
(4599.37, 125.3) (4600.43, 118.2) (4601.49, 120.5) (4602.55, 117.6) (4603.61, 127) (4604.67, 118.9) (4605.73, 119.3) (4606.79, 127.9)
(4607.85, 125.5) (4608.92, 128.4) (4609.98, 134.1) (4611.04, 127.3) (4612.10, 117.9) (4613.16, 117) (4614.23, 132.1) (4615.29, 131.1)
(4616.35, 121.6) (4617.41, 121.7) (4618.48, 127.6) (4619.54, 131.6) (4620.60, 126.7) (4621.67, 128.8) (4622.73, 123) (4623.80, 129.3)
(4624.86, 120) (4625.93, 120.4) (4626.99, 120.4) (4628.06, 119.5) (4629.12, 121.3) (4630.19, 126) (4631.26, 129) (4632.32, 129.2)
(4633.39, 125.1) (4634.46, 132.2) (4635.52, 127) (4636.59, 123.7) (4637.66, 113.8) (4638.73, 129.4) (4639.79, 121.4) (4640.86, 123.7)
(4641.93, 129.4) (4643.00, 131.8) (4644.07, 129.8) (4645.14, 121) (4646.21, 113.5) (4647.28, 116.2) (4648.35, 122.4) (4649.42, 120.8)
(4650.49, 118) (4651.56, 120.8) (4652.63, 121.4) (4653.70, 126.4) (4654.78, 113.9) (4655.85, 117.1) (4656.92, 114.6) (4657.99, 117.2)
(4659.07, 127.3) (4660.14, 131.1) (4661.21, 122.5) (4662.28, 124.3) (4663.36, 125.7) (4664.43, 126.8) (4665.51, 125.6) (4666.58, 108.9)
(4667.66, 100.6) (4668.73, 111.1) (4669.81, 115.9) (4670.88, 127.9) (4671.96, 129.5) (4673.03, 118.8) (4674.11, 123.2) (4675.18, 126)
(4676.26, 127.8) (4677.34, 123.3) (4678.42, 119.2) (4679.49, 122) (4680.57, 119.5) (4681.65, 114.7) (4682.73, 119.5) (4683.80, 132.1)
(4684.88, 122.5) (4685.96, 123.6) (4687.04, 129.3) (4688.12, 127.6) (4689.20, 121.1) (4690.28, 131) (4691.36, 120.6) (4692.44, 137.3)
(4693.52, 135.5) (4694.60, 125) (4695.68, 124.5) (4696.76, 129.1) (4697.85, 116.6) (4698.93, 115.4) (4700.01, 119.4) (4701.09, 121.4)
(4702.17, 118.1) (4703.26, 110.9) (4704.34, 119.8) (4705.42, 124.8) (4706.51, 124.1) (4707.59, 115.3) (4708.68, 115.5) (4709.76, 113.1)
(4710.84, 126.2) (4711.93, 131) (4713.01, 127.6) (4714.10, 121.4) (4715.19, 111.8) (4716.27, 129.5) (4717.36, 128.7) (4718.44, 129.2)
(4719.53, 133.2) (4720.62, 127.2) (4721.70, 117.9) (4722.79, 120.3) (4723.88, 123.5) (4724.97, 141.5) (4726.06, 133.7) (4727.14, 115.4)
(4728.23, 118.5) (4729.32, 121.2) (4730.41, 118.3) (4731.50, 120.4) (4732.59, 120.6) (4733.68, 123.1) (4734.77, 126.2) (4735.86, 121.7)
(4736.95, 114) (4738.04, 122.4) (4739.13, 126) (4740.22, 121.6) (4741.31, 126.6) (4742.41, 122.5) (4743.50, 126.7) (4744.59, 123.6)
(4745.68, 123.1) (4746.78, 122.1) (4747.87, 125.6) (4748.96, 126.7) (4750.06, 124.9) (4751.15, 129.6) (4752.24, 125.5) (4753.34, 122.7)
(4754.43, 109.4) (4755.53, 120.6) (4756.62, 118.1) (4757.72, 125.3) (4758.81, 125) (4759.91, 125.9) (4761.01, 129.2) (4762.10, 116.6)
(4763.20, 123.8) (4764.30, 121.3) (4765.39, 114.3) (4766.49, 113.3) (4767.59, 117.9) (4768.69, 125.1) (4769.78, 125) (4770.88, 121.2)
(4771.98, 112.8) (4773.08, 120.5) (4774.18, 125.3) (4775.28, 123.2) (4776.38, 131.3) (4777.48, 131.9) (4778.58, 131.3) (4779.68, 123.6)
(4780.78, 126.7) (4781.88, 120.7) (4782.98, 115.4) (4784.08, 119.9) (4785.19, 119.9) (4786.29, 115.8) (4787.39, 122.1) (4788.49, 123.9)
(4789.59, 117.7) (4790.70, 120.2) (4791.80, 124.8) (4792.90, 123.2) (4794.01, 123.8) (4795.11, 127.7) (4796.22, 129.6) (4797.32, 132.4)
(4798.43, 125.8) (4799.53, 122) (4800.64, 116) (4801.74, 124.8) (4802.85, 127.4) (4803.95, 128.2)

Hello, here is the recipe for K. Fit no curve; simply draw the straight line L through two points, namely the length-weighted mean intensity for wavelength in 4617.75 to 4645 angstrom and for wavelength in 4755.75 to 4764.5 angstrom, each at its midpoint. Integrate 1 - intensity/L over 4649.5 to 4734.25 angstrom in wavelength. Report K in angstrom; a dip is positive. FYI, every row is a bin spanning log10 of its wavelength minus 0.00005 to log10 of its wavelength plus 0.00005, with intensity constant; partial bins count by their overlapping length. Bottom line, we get 1.28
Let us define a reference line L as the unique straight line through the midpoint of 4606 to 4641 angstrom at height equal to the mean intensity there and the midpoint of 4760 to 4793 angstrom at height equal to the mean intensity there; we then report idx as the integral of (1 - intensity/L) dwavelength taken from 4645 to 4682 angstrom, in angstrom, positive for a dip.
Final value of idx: 1.2 angstrom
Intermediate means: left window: 125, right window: 122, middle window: 120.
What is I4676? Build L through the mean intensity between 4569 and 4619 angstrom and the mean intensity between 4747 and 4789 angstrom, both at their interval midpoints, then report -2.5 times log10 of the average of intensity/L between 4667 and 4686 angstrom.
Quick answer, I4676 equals 0.02 mag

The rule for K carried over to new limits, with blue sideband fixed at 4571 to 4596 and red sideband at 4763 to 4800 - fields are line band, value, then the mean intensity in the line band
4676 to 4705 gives -0.3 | 123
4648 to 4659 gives 0.2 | 119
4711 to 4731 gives -0.4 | 125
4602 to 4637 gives -1.0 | 125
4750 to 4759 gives 0.0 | 122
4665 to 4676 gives 0.3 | 119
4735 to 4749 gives -0.1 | 123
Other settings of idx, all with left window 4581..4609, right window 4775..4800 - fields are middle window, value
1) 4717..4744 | -0.2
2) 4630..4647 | -0.5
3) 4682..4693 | -0.3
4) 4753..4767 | 0.4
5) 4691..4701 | -0.2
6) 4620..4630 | -0.2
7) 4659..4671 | 0.2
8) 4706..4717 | 0.1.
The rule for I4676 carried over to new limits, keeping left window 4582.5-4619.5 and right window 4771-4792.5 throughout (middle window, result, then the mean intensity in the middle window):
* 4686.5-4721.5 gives -0.010 mag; 124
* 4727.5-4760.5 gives 0.000 mag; 123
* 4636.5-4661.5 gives 0.007 mag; 122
